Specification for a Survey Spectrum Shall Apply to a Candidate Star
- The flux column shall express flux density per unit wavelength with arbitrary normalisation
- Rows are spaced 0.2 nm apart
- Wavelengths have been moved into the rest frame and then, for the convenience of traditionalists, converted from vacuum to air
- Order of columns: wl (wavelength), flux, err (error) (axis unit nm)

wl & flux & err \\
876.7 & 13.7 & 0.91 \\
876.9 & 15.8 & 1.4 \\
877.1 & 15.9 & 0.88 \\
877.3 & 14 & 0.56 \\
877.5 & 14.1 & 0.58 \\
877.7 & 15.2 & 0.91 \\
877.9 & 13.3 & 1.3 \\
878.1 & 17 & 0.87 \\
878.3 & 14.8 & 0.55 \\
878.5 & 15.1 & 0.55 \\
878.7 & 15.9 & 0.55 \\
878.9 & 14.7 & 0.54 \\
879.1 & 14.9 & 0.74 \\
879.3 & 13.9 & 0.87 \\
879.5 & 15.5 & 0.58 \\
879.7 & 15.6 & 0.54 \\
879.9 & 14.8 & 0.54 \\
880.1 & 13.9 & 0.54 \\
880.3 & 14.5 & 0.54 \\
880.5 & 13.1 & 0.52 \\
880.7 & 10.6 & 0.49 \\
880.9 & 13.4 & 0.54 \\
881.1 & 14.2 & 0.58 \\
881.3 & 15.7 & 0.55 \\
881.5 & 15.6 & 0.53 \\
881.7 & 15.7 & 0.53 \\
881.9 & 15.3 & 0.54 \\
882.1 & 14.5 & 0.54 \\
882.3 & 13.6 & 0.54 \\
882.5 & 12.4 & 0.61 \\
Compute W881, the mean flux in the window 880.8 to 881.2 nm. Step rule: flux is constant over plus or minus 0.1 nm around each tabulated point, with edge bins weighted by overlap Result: 13.8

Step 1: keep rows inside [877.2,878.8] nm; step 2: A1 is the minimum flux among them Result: 13.3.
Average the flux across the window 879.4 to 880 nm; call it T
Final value 15.3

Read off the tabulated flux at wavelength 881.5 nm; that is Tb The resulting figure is 15.6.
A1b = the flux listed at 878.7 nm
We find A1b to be 15.9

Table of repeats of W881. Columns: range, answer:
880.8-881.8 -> 14.9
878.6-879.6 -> 15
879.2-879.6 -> 14.7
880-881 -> 13.1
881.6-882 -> 15.5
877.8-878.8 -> 15.2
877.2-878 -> 14.1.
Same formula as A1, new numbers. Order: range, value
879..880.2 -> 13.9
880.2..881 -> 10.6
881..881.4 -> 14.2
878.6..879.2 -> 14.7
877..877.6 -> 14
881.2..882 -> 15.3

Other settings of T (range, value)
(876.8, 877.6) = 15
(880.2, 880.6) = 13.8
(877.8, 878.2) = 15.2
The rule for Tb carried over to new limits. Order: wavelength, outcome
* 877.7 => 15.2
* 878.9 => 14.7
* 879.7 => 15.6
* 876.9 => 15.8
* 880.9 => 13.4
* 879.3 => 13.9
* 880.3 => 14.5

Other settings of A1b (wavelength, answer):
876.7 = 13.7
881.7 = 15.7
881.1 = 14.2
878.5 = 15.1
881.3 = 15.7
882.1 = 14.5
